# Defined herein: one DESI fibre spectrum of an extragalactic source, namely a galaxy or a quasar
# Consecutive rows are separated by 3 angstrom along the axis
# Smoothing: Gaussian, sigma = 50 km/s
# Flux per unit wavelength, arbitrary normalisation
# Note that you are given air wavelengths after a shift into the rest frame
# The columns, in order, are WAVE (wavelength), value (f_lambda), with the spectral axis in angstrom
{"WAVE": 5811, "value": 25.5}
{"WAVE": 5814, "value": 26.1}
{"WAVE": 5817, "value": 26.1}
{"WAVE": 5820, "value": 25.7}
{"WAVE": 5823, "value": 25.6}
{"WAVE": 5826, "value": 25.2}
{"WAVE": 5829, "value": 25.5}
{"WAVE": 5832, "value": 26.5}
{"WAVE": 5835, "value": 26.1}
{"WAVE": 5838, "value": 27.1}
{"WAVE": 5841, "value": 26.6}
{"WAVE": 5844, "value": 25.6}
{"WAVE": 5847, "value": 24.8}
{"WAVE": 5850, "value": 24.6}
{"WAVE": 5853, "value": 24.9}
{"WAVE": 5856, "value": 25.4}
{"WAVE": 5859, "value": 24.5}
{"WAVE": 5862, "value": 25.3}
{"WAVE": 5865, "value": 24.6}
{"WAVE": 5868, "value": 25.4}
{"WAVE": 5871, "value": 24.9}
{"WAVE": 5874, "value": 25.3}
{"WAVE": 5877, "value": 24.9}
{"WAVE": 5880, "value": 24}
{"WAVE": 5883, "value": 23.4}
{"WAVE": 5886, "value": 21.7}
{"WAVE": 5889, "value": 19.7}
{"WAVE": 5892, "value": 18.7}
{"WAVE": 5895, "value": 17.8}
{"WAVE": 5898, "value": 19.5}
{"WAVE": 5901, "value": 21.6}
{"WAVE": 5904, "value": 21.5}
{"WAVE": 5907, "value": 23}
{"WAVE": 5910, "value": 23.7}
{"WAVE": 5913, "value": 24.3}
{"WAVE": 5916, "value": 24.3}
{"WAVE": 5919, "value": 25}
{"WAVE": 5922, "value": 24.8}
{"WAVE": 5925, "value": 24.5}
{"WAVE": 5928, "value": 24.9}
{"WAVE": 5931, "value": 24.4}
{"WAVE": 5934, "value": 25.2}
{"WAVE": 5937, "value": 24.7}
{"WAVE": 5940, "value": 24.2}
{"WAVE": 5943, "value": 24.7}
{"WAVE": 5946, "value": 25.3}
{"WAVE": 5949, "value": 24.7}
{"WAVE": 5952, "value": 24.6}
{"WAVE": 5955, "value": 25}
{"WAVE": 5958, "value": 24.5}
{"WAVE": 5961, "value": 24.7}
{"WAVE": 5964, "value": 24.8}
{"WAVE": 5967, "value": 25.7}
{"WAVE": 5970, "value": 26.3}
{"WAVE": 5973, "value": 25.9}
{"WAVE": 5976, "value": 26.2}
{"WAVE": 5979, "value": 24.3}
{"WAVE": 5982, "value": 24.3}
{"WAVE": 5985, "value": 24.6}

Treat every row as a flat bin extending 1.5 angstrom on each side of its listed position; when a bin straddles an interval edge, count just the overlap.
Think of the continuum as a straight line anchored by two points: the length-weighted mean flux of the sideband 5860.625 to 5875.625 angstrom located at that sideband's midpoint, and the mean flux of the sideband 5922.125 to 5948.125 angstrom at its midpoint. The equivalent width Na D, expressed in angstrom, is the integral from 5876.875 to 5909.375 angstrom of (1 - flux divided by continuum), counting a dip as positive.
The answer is 4.7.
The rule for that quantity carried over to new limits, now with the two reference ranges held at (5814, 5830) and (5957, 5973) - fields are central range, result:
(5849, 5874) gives 0.57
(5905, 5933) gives 1.24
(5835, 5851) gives -0.12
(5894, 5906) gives 2.42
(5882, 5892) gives 1.73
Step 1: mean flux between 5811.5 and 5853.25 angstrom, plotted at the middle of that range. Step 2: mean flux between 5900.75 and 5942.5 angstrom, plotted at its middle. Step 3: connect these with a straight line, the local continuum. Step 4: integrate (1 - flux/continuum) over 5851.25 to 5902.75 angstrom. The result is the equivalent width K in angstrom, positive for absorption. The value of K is 4.0 angstrom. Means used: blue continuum 25.8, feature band 23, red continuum 24.1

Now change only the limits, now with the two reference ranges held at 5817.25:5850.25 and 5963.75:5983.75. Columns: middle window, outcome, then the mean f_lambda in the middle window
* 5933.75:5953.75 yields 0.6 angstrom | 24.7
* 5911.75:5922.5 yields 0.4 angstrom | 24.6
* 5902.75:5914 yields 1.1 angstrom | 23.1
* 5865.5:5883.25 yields 0.7 angstrom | 24.7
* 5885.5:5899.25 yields 3.4 angstrom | 19.3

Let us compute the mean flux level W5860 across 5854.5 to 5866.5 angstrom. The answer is 24.9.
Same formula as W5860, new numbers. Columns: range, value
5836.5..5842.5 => 26.9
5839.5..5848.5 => 25.7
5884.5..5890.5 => 20.7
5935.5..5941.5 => 24.4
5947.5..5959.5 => 24.7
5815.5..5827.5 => 25.7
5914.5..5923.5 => 24.7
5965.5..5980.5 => 25.7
